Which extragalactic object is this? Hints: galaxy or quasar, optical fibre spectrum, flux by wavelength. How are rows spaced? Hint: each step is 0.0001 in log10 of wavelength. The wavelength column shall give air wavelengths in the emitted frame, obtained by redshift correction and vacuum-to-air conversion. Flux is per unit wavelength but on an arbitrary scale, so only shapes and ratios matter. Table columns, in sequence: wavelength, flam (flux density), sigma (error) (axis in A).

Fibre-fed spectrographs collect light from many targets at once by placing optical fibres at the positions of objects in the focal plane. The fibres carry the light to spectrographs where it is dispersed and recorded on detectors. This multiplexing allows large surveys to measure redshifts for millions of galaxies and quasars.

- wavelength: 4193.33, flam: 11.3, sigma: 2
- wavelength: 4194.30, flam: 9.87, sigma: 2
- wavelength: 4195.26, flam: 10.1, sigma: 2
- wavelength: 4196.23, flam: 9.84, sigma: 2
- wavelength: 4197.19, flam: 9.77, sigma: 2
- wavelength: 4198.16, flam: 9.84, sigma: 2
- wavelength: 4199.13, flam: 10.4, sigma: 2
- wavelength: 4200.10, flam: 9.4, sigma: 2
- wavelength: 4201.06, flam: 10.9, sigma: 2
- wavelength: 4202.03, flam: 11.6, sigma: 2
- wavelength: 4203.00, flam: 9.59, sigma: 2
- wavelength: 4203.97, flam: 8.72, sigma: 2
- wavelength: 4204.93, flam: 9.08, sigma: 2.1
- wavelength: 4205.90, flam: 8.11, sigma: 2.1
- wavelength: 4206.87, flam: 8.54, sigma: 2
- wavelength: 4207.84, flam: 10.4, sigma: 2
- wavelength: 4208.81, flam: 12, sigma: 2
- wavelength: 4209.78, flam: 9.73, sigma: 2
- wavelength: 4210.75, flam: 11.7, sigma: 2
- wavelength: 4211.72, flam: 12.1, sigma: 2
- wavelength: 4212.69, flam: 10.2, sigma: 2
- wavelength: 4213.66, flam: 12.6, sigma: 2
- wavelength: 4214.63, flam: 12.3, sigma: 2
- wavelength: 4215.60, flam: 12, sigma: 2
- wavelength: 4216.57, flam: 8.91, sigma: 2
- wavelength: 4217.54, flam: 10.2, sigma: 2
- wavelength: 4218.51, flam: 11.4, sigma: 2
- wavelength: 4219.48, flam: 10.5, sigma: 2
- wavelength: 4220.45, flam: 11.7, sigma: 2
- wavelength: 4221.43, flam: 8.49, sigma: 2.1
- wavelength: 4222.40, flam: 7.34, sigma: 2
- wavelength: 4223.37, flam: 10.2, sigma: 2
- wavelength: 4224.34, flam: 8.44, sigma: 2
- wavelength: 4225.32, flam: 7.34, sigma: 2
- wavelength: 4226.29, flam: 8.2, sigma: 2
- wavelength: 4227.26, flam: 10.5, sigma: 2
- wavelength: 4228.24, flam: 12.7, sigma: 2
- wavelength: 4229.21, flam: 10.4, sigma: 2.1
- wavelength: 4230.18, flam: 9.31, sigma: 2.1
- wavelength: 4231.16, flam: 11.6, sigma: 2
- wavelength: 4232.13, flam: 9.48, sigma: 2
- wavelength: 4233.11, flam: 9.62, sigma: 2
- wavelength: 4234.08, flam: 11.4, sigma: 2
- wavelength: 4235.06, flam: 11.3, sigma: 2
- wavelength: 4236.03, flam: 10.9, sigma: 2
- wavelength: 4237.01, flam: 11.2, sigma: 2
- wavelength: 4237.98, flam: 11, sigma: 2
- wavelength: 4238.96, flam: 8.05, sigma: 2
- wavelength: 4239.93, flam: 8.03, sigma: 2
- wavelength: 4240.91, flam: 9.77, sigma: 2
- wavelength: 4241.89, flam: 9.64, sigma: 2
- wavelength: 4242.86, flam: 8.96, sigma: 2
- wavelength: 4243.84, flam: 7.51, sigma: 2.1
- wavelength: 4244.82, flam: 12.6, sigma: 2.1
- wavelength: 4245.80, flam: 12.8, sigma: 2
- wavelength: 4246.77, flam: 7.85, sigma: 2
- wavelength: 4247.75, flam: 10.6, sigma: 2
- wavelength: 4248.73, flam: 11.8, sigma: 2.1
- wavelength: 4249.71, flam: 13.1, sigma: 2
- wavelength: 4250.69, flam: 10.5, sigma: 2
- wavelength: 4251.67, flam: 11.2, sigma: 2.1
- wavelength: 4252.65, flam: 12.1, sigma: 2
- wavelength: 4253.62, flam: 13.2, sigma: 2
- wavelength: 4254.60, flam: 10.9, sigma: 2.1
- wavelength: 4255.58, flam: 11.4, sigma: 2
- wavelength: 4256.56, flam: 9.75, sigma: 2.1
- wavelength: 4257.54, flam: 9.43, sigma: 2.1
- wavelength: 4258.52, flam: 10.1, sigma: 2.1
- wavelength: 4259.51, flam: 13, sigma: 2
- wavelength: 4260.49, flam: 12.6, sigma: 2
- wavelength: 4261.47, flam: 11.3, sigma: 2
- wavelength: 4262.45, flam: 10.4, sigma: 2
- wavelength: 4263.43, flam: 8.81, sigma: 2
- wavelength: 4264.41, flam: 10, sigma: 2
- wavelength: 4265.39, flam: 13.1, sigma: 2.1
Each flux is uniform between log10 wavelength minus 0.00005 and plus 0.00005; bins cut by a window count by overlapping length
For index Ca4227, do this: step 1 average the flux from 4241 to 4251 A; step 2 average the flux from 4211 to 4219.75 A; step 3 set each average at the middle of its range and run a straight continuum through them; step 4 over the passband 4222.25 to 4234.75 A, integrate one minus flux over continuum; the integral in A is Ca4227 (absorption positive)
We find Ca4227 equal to 1.2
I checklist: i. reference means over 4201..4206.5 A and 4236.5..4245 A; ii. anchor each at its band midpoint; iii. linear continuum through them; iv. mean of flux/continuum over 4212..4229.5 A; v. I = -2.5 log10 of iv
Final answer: -0.074 mag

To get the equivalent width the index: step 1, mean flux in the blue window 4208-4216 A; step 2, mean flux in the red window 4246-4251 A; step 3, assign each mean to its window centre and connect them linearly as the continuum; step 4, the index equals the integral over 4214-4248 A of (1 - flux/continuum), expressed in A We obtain 3.42 A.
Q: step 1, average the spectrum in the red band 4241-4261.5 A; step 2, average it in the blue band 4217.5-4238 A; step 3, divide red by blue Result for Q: 1.08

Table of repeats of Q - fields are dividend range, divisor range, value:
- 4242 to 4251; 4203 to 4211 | 1.09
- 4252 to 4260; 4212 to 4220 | 1.02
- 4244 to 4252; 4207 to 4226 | 1.08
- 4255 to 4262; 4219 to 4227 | 1.22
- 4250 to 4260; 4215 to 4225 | 1.13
